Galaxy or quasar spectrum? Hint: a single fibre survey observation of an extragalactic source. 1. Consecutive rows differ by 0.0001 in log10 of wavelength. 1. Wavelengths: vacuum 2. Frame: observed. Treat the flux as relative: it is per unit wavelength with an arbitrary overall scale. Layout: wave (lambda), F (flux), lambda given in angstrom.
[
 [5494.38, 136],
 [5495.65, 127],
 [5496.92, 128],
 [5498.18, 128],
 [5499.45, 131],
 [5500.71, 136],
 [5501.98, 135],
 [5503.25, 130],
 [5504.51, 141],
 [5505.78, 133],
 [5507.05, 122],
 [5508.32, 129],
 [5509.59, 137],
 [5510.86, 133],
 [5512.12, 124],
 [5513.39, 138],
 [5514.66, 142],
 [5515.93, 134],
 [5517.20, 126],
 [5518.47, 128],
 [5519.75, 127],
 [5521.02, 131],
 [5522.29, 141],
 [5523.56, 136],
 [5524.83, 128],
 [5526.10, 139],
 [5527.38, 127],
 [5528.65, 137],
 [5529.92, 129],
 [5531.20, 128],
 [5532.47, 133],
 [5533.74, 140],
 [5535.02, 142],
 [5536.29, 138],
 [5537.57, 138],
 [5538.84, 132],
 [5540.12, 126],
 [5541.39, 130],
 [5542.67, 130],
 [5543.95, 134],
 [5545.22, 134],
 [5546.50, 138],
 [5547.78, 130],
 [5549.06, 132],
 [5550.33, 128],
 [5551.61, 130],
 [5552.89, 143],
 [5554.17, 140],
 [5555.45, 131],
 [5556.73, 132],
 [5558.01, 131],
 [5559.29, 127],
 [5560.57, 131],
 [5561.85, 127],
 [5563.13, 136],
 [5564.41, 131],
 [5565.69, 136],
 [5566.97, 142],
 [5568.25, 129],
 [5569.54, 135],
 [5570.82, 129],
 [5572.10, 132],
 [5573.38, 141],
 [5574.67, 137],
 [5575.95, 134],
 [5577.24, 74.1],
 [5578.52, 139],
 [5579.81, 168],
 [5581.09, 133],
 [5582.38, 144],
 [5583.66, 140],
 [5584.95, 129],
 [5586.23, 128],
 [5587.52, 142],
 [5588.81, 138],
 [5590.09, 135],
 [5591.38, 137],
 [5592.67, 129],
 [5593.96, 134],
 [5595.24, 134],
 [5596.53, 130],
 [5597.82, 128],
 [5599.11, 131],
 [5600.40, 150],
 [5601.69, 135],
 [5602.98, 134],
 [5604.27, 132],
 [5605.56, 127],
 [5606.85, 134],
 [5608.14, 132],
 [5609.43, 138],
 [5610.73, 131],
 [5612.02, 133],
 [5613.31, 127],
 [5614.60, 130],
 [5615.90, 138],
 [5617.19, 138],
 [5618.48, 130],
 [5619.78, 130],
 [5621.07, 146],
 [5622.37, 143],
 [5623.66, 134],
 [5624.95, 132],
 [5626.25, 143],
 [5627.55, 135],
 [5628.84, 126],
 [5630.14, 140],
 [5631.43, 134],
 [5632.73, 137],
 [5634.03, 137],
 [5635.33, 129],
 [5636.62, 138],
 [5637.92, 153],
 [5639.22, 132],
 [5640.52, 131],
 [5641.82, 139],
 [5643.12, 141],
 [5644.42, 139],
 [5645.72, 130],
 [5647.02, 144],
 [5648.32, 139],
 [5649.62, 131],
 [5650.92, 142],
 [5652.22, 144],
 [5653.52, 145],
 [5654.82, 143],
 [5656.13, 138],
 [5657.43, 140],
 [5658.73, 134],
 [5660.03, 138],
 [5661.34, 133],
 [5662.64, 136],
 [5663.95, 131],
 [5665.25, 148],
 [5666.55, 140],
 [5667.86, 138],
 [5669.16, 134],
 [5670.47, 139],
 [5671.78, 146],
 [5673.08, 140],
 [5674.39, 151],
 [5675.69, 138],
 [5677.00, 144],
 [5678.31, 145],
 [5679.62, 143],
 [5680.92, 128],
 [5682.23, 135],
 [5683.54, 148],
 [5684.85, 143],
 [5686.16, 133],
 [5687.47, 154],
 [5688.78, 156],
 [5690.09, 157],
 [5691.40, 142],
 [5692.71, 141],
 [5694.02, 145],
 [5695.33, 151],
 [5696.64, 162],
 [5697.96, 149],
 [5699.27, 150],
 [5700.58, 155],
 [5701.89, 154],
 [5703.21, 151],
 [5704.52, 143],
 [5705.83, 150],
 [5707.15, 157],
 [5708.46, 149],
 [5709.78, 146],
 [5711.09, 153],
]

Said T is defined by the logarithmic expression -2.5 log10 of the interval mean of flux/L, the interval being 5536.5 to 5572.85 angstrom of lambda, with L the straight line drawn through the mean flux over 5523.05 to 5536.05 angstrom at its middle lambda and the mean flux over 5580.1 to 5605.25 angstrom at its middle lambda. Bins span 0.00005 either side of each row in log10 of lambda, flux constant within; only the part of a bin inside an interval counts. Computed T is 0.01 mag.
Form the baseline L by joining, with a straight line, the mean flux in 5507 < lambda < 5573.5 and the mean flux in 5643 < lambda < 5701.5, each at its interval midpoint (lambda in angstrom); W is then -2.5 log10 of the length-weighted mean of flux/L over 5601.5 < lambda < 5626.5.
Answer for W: 0.032 mag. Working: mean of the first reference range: 133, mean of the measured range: 134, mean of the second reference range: 142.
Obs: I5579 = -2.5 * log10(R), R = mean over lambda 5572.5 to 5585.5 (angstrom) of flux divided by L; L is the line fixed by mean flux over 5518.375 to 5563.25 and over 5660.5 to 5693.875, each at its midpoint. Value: 0.012 mag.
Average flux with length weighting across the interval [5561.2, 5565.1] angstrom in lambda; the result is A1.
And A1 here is 132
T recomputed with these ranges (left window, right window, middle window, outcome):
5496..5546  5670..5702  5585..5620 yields 0.05 mag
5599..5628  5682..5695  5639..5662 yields 0.02 mag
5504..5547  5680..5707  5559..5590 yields 0.03 mag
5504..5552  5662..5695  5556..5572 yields 0.02 mag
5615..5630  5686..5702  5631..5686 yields 0.03 mag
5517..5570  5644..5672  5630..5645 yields 0.00 mag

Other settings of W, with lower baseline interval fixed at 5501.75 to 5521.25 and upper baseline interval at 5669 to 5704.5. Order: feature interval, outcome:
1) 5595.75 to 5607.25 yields 0.04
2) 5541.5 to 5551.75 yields 0.02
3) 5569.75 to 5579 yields 0.08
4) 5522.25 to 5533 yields 0.00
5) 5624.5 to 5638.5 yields 0.04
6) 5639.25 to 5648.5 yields 0.04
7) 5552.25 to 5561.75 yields 0.02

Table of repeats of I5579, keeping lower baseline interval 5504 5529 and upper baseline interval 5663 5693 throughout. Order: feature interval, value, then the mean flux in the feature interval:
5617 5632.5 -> 0.03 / 136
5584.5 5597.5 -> 0.03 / 134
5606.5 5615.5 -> 0.05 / 132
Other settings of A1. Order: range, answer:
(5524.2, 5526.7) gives 134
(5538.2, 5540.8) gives 129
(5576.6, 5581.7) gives 129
